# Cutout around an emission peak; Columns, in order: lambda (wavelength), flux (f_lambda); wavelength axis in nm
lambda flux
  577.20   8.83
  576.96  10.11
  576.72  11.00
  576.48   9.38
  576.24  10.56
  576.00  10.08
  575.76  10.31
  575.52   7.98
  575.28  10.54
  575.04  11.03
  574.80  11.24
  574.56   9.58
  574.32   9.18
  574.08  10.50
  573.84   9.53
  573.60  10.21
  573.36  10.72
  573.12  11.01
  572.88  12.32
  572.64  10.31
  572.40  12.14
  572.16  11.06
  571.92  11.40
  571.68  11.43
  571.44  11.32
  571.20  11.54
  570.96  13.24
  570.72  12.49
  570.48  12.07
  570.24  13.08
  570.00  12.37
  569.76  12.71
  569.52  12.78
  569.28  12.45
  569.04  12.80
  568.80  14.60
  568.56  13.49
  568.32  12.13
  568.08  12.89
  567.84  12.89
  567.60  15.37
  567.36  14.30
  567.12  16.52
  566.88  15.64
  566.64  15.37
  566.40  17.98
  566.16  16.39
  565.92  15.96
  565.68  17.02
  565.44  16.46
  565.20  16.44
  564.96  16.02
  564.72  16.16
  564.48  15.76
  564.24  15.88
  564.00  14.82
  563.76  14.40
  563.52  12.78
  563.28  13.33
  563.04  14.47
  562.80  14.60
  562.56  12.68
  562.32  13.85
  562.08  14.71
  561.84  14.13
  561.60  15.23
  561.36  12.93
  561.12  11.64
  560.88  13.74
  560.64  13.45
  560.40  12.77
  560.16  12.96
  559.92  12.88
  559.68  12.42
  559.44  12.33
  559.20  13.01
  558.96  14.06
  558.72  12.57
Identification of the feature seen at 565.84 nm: C III]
